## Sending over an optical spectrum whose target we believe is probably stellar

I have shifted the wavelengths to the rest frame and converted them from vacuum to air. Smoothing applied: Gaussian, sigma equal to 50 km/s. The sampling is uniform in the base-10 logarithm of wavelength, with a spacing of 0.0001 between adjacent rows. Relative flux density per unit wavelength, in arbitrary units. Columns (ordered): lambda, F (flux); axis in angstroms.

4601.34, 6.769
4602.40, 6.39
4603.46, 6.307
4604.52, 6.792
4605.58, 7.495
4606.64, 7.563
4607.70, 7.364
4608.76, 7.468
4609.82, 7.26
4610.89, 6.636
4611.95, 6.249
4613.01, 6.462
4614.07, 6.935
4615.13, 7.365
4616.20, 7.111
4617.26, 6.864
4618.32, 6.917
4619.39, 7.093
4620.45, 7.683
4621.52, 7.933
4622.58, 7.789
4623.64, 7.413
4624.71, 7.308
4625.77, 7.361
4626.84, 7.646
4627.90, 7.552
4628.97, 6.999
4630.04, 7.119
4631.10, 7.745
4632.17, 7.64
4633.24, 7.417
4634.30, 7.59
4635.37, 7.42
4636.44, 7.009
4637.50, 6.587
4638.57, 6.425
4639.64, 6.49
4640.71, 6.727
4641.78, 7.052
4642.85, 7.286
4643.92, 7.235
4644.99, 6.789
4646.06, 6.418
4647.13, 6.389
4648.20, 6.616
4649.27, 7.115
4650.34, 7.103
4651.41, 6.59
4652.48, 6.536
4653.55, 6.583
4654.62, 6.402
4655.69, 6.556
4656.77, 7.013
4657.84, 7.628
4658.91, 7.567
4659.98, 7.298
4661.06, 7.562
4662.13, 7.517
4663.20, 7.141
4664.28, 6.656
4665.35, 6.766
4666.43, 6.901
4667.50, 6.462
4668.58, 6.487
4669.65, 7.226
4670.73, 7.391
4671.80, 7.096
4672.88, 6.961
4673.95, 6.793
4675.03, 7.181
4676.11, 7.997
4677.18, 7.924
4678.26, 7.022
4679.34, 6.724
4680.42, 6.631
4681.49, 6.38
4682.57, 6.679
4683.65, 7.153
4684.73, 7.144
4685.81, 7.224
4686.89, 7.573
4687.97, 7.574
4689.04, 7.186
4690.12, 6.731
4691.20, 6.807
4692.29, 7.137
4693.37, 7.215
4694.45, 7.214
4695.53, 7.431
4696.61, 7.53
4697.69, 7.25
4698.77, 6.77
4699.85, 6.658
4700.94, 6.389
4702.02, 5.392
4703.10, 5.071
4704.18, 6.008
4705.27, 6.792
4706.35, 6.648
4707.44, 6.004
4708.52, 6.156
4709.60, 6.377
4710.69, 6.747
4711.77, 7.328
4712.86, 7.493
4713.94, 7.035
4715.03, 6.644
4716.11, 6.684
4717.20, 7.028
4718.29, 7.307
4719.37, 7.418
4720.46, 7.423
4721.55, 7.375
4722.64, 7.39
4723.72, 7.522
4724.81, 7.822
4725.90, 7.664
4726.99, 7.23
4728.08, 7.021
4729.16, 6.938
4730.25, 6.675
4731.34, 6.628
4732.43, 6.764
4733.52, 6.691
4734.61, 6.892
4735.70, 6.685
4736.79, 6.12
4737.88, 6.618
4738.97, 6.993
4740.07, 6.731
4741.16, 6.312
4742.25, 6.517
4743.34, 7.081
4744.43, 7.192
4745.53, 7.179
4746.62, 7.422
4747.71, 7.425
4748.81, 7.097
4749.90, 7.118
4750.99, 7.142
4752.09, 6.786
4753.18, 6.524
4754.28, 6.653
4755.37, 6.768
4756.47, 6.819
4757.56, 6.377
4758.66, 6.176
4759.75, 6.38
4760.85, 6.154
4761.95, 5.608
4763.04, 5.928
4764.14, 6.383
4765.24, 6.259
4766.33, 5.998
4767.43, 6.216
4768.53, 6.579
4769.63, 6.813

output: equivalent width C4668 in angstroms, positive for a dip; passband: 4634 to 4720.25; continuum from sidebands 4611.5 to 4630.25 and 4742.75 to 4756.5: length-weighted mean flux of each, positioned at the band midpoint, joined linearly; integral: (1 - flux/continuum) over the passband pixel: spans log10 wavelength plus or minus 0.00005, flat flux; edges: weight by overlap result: 2.6 angstroms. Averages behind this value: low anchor 7.22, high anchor 7.02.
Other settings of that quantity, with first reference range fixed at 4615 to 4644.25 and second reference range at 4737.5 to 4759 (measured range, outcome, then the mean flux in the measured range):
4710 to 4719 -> -0.09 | 7.03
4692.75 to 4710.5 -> 1.12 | 6.56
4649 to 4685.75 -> 0.55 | 7.01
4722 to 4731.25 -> -0.44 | 7.26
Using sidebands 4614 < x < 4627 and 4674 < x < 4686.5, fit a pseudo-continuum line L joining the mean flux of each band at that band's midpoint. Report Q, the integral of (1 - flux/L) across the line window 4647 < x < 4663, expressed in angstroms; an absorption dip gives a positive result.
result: 0.5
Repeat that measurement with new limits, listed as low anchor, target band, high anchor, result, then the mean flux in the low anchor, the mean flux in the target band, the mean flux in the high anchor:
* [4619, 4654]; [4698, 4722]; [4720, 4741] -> 1.2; 7.11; 6.67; 6.99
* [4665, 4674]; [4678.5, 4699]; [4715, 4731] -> -0.2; 6.91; 7.08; 7.22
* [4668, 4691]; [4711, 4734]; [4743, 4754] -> -0.2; 7.09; 7.14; 7.08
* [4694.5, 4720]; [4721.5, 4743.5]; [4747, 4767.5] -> -1.0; 6.72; 6.92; 6.53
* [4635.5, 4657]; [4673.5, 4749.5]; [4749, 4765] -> -3.9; 6.75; 6.94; 6.5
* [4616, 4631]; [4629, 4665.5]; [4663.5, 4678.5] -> 1.1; 7.36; 7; 7.06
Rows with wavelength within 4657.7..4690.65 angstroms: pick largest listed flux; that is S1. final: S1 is 7.997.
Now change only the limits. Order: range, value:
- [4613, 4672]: 7.933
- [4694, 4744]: 7.822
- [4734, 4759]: 7.425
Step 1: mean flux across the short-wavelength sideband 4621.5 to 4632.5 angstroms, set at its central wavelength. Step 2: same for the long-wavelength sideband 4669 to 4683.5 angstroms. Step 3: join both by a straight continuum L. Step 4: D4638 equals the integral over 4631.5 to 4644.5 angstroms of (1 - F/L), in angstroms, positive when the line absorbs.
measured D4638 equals 0.55 angstroms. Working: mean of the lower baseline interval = 7.48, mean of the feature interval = 7.08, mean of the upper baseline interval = 7.08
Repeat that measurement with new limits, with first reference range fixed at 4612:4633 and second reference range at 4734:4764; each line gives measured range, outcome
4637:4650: 0.8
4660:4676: 0.1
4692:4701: -0.2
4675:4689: -0.3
